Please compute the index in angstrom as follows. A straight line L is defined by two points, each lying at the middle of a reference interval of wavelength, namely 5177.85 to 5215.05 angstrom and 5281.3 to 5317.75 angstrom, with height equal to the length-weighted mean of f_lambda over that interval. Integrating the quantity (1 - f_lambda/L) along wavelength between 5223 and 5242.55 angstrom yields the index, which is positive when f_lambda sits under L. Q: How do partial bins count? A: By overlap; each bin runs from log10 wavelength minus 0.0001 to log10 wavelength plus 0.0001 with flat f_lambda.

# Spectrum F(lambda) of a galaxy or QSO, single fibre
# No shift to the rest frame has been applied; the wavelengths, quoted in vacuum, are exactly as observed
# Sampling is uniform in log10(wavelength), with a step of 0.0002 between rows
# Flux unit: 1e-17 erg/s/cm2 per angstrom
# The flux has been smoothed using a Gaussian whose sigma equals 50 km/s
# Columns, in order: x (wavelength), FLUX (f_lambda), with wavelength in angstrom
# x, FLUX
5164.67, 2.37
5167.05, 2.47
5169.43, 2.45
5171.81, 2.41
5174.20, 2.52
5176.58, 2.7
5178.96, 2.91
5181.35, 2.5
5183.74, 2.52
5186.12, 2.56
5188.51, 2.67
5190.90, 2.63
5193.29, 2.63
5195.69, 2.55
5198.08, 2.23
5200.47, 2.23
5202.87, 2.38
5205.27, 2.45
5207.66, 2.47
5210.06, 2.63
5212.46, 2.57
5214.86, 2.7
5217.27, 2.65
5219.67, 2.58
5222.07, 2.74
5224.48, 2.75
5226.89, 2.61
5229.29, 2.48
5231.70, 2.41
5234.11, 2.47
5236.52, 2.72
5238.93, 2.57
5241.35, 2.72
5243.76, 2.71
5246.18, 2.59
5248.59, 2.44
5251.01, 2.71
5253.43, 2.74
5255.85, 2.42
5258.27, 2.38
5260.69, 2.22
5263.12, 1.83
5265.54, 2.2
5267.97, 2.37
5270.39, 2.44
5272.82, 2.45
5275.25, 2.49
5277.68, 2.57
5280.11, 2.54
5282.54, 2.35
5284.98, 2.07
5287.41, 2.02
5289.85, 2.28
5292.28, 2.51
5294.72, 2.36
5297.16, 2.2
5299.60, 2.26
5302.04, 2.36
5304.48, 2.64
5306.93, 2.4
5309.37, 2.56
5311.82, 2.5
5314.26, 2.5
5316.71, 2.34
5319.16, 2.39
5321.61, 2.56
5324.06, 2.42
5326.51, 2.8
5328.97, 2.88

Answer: -0.96 angstrom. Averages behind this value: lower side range 2.53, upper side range 2.36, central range 2.59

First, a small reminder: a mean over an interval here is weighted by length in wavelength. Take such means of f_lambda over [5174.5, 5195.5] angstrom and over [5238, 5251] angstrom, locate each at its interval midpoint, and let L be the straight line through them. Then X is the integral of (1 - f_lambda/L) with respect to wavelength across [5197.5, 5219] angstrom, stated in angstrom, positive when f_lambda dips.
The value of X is 1.1 angstrom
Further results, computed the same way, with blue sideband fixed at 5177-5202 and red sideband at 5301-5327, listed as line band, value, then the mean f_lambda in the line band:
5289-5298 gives 0.6 angstrom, 2.35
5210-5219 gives -0.4 angstrom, 2.63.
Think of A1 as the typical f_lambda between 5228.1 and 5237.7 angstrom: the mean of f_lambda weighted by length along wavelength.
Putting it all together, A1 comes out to 2.52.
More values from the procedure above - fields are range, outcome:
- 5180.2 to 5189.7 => 2.56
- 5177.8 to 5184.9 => 2.64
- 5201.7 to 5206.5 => 2.42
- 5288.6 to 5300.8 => 2.32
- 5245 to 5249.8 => 2.52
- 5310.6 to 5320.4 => 2.43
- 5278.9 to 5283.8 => 2.44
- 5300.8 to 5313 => 2.49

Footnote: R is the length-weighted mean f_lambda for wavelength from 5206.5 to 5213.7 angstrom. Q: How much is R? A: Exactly 2.56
